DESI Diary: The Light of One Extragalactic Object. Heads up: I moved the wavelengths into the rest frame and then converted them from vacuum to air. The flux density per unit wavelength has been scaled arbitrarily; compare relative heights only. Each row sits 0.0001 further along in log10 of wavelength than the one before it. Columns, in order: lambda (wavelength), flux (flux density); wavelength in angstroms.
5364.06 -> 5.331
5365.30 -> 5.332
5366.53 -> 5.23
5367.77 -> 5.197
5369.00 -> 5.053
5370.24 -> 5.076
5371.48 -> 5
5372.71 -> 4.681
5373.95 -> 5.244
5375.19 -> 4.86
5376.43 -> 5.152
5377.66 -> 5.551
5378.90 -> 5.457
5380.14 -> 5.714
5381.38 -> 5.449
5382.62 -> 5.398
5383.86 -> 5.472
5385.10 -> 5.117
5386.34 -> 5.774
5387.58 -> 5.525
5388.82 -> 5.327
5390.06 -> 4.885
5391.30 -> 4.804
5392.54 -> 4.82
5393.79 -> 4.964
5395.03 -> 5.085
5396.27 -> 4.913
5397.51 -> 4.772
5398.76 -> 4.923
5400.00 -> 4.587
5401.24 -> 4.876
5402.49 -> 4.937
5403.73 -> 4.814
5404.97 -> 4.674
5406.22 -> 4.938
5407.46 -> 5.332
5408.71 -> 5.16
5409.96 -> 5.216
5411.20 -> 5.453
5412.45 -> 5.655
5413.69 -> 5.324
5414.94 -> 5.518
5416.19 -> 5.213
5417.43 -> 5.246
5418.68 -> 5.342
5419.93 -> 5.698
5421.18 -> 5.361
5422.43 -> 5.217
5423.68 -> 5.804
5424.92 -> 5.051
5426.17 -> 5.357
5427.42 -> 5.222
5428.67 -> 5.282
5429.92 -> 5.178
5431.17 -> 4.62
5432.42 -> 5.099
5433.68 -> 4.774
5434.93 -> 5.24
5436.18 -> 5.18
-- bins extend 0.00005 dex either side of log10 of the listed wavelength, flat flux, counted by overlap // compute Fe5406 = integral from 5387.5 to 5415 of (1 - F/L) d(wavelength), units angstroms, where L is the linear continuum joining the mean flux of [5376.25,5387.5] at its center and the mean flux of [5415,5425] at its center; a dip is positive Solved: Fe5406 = 1.95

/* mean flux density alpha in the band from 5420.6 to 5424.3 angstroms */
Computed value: 5.46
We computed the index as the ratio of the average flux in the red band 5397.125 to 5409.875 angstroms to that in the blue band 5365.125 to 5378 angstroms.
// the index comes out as 0.96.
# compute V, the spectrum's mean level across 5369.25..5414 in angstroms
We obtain 5.13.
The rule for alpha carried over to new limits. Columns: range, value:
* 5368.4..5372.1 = 5.04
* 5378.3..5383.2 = 5.5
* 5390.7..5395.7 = 4.92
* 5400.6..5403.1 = 4.9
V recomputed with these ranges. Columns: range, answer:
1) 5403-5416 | 5.21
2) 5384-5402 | 5.04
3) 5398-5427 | 5.2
